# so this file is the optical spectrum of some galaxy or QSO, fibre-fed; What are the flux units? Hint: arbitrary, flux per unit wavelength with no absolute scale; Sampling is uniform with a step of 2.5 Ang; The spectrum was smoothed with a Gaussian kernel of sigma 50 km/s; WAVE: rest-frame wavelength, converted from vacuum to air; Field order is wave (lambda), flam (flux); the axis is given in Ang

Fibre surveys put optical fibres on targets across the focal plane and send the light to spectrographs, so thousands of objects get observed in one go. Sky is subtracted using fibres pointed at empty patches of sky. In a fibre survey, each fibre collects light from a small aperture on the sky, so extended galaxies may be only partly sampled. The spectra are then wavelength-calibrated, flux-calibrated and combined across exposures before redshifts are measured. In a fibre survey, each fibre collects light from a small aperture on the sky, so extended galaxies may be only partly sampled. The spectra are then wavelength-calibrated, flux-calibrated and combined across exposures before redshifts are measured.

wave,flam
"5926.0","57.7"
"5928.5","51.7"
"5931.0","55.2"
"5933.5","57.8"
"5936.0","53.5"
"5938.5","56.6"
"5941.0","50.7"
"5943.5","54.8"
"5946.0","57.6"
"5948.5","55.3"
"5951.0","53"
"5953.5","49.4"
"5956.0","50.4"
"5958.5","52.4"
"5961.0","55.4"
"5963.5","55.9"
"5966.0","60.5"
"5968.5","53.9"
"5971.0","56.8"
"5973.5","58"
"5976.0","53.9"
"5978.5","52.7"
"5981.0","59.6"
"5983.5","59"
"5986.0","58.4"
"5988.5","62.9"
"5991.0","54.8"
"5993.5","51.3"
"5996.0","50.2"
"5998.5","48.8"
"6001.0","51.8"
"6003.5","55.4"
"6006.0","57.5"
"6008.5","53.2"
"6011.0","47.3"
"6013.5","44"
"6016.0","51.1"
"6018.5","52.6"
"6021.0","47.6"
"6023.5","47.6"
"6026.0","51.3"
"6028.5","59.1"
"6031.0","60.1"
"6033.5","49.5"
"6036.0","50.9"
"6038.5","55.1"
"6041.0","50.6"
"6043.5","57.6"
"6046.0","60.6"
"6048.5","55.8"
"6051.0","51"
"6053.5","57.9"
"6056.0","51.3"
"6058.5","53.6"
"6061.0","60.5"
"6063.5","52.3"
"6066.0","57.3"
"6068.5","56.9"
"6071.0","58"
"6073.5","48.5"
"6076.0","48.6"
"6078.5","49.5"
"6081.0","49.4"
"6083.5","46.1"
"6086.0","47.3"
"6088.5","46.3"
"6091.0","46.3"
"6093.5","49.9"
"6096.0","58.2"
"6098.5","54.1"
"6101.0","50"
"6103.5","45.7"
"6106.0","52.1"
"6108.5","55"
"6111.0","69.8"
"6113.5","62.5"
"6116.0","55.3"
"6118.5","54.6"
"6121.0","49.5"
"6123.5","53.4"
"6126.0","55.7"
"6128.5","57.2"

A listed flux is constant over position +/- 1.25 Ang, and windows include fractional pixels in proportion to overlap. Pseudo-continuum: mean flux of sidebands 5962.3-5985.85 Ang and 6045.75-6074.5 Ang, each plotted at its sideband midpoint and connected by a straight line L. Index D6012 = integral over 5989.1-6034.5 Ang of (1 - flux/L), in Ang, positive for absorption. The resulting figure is 3.29 Ang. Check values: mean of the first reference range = 56.8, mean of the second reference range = 55.2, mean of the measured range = 52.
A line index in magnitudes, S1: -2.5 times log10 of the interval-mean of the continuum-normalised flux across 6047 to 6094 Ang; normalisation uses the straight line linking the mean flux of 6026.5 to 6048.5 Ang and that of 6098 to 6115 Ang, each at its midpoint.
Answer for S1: 0.07 mag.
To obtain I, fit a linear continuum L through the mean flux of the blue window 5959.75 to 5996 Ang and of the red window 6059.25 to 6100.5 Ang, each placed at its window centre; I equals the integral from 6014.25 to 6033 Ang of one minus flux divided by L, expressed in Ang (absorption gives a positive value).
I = 0.7 Ang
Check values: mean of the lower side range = 56.4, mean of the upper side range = 51.8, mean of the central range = 52.4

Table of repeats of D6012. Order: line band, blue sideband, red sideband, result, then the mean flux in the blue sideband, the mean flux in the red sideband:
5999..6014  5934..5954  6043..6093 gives 0.5 Ang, 54.2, 52.6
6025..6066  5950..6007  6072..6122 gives -1.3 Ang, 54.9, 52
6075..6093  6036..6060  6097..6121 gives 2.4 Ang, 54.7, 55.2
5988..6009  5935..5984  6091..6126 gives 0.4 Ang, 54.9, 54.4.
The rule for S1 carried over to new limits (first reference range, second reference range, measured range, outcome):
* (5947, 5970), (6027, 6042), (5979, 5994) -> -0.07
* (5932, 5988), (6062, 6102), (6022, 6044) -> -0.01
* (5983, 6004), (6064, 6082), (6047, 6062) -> -0.04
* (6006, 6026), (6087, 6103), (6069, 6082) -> -0.02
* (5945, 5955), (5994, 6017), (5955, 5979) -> -0.05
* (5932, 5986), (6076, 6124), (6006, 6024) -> 0.09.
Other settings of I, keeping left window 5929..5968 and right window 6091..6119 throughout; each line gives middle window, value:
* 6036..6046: -0.01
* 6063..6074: -0.09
